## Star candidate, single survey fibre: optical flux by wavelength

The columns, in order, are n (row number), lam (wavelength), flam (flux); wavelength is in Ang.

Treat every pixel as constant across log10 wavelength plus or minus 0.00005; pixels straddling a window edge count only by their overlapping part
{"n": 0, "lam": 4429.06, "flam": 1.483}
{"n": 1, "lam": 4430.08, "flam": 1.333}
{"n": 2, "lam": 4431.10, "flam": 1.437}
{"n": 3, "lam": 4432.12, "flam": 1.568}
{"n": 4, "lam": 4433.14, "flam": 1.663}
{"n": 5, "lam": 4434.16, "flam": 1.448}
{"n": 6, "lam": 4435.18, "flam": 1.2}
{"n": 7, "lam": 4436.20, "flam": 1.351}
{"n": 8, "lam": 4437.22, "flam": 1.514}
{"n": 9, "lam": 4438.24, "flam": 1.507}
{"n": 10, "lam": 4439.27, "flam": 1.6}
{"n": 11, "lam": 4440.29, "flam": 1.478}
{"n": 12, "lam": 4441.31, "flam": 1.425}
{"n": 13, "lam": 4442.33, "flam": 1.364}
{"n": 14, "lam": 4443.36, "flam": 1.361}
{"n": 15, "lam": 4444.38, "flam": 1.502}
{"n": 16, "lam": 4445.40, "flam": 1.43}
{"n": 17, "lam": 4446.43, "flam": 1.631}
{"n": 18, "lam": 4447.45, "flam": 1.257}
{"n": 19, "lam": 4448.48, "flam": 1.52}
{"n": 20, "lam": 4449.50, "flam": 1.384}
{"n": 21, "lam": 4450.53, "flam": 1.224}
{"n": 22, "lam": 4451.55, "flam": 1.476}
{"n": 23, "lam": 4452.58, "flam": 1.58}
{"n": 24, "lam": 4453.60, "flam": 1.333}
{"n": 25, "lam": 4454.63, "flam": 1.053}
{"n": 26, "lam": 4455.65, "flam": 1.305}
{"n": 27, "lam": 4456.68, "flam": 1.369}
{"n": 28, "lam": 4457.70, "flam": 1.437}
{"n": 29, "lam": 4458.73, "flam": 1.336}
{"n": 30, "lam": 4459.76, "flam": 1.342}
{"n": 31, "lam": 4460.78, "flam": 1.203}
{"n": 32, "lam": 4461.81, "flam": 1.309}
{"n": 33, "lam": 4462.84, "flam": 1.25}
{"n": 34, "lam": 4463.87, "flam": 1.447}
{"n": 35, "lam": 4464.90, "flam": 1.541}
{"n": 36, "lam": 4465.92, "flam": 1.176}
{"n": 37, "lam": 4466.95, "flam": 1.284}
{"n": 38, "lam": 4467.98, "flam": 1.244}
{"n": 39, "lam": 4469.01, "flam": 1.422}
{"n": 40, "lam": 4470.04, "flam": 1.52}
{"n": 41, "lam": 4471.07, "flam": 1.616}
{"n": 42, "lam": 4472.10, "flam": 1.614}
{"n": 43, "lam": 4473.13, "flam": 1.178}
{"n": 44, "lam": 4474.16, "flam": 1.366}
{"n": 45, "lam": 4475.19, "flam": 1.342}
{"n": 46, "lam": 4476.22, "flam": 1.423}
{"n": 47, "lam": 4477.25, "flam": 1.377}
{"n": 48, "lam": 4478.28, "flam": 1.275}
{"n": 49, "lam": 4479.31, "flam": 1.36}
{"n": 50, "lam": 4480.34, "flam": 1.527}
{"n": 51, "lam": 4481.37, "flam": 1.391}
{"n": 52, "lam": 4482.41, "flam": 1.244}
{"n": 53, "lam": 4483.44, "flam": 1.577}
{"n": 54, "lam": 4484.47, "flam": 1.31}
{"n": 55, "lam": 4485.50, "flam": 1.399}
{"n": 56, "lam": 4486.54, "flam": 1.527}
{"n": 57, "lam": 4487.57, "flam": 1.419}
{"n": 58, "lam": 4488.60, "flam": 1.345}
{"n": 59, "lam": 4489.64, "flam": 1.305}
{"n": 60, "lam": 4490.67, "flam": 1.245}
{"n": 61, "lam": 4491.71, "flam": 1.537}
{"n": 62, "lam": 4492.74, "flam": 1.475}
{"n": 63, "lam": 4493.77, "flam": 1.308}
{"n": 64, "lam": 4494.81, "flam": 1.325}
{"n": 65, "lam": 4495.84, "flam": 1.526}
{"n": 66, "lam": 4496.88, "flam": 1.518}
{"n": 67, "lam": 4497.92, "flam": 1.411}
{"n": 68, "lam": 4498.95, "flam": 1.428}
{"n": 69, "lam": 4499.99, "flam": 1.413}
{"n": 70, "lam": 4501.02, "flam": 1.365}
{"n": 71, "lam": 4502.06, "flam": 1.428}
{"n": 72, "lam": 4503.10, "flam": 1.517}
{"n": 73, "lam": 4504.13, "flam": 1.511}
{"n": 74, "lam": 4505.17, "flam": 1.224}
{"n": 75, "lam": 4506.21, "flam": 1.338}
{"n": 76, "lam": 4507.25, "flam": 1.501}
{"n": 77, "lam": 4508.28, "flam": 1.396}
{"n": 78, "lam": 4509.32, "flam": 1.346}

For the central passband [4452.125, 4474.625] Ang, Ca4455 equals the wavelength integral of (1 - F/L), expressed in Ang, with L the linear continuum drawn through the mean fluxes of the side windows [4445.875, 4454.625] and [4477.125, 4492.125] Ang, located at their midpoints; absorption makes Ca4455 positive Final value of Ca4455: 0.6 Ang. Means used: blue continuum 1.4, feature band 1.36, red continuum 1.39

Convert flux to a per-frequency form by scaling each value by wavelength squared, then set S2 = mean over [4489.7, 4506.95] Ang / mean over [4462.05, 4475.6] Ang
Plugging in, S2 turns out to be 1.03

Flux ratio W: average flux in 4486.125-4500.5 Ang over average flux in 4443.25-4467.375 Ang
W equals 1.03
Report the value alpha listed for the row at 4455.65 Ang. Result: 1.305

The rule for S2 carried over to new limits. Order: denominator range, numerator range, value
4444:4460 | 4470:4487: 1.03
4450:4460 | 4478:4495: 1.05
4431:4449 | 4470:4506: 0.99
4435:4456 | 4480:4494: 1.01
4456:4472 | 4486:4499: 1.04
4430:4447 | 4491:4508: 1.00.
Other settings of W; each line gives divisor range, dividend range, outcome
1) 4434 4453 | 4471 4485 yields 0.97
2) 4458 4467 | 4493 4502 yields 1.07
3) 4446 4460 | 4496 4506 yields 1.04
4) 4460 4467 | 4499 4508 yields 1.07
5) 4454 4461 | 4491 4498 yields 1.11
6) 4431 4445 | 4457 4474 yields 0.94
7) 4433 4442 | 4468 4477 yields 0.98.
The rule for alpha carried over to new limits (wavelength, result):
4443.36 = 1.361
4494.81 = 1.325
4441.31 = 1.425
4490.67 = 1.245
